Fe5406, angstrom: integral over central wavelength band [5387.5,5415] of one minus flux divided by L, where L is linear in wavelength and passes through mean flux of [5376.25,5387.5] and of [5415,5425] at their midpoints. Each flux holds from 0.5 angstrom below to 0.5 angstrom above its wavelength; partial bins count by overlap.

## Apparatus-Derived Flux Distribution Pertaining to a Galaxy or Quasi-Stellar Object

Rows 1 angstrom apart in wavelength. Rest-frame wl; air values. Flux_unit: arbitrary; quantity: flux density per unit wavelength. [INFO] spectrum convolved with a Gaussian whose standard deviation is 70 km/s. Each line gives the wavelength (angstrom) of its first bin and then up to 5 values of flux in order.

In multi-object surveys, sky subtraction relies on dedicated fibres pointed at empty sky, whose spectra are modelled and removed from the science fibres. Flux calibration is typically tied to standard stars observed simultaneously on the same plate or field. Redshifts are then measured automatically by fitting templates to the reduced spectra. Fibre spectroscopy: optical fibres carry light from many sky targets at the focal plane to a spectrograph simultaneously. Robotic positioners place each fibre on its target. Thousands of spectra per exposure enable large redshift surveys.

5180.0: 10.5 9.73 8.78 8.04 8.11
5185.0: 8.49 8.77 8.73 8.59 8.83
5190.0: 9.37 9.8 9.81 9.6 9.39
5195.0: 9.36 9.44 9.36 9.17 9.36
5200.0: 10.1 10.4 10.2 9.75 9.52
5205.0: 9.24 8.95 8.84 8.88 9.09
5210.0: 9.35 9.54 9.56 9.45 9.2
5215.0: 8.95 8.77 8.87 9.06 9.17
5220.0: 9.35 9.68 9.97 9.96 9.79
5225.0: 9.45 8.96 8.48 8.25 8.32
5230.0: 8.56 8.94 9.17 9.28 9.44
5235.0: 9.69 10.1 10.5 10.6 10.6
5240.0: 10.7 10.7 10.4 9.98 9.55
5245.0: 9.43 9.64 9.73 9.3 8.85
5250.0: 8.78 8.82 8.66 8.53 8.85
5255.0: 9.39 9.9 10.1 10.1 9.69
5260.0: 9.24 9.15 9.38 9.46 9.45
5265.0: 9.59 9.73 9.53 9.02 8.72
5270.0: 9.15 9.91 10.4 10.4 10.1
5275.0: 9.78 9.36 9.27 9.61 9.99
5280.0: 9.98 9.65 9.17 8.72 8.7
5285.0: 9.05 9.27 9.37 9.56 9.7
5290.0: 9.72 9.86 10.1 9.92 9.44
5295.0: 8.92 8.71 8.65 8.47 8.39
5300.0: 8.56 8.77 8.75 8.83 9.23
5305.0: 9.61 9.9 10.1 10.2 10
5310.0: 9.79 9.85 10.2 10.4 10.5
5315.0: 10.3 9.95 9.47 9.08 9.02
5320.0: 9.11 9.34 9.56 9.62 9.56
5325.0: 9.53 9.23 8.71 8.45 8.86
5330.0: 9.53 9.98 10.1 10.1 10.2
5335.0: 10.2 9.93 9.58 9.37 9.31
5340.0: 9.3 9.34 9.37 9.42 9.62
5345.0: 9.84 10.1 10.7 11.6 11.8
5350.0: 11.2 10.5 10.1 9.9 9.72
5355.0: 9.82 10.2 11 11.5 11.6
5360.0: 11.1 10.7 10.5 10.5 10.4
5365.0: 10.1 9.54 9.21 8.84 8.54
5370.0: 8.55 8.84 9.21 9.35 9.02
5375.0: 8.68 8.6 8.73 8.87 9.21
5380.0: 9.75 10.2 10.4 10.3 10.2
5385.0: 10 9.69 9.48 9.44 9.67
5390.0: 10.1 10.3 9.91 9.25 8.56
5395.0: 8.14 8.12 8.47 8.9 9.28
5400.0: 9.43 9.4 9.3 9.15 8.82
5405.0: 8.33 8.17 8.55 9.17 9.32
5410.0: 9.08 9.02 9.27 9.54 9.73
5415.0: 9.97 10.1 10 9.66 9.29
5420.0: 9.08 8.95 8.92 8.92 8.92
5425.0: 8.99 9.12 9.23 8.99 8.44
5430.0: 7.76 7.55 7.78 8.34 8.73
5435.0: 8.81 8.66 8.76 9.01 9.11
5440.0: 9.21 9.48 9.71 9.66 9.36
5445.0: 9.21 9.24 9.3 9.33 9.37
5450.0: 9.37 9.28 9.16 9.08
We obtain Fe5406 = 1.05 angstrom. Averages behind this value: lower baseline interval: 9.69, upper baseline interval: 9.33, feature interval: 9.14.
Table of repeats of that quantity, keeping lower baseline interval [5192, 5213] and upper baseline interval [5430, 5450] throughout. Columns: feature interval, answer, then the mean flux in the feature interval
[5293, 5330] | -0.56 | 9.37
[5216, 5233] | 0.54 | 9.12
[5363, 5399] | -1.04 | 9.35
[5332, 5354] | -2.16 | 10.1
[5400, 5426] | -0.50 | 9.19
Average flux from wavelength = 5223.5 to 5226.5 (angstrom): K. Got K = 9.4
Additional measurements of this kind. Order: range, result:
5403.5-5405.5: 8.57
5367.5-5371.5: 8.69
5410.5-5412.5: 9.14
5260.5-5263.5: 9.33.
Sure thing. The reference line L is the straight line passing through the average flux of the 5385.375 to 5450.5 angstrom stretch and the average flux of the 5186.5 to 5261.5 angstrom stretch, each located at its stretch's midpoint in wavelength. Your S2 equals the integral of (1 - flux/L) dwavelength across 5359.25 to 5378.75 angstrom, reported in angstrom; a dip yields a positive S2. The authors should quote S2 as -0.58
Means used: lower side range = 9.42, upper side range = 9.11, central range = 9.46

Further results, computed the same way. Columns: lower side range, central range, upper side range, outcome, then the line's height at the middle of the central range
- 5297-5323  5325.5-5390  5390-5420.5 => -3.3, 9.34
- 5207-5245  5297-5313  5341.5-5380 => 0.6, 9.72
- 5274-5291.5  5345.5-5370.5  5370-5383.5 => -2.6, 9.33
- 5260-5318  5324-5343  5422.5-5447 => -0.4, 9.31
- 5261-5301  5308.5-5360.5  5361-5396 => -2.7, 9.44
